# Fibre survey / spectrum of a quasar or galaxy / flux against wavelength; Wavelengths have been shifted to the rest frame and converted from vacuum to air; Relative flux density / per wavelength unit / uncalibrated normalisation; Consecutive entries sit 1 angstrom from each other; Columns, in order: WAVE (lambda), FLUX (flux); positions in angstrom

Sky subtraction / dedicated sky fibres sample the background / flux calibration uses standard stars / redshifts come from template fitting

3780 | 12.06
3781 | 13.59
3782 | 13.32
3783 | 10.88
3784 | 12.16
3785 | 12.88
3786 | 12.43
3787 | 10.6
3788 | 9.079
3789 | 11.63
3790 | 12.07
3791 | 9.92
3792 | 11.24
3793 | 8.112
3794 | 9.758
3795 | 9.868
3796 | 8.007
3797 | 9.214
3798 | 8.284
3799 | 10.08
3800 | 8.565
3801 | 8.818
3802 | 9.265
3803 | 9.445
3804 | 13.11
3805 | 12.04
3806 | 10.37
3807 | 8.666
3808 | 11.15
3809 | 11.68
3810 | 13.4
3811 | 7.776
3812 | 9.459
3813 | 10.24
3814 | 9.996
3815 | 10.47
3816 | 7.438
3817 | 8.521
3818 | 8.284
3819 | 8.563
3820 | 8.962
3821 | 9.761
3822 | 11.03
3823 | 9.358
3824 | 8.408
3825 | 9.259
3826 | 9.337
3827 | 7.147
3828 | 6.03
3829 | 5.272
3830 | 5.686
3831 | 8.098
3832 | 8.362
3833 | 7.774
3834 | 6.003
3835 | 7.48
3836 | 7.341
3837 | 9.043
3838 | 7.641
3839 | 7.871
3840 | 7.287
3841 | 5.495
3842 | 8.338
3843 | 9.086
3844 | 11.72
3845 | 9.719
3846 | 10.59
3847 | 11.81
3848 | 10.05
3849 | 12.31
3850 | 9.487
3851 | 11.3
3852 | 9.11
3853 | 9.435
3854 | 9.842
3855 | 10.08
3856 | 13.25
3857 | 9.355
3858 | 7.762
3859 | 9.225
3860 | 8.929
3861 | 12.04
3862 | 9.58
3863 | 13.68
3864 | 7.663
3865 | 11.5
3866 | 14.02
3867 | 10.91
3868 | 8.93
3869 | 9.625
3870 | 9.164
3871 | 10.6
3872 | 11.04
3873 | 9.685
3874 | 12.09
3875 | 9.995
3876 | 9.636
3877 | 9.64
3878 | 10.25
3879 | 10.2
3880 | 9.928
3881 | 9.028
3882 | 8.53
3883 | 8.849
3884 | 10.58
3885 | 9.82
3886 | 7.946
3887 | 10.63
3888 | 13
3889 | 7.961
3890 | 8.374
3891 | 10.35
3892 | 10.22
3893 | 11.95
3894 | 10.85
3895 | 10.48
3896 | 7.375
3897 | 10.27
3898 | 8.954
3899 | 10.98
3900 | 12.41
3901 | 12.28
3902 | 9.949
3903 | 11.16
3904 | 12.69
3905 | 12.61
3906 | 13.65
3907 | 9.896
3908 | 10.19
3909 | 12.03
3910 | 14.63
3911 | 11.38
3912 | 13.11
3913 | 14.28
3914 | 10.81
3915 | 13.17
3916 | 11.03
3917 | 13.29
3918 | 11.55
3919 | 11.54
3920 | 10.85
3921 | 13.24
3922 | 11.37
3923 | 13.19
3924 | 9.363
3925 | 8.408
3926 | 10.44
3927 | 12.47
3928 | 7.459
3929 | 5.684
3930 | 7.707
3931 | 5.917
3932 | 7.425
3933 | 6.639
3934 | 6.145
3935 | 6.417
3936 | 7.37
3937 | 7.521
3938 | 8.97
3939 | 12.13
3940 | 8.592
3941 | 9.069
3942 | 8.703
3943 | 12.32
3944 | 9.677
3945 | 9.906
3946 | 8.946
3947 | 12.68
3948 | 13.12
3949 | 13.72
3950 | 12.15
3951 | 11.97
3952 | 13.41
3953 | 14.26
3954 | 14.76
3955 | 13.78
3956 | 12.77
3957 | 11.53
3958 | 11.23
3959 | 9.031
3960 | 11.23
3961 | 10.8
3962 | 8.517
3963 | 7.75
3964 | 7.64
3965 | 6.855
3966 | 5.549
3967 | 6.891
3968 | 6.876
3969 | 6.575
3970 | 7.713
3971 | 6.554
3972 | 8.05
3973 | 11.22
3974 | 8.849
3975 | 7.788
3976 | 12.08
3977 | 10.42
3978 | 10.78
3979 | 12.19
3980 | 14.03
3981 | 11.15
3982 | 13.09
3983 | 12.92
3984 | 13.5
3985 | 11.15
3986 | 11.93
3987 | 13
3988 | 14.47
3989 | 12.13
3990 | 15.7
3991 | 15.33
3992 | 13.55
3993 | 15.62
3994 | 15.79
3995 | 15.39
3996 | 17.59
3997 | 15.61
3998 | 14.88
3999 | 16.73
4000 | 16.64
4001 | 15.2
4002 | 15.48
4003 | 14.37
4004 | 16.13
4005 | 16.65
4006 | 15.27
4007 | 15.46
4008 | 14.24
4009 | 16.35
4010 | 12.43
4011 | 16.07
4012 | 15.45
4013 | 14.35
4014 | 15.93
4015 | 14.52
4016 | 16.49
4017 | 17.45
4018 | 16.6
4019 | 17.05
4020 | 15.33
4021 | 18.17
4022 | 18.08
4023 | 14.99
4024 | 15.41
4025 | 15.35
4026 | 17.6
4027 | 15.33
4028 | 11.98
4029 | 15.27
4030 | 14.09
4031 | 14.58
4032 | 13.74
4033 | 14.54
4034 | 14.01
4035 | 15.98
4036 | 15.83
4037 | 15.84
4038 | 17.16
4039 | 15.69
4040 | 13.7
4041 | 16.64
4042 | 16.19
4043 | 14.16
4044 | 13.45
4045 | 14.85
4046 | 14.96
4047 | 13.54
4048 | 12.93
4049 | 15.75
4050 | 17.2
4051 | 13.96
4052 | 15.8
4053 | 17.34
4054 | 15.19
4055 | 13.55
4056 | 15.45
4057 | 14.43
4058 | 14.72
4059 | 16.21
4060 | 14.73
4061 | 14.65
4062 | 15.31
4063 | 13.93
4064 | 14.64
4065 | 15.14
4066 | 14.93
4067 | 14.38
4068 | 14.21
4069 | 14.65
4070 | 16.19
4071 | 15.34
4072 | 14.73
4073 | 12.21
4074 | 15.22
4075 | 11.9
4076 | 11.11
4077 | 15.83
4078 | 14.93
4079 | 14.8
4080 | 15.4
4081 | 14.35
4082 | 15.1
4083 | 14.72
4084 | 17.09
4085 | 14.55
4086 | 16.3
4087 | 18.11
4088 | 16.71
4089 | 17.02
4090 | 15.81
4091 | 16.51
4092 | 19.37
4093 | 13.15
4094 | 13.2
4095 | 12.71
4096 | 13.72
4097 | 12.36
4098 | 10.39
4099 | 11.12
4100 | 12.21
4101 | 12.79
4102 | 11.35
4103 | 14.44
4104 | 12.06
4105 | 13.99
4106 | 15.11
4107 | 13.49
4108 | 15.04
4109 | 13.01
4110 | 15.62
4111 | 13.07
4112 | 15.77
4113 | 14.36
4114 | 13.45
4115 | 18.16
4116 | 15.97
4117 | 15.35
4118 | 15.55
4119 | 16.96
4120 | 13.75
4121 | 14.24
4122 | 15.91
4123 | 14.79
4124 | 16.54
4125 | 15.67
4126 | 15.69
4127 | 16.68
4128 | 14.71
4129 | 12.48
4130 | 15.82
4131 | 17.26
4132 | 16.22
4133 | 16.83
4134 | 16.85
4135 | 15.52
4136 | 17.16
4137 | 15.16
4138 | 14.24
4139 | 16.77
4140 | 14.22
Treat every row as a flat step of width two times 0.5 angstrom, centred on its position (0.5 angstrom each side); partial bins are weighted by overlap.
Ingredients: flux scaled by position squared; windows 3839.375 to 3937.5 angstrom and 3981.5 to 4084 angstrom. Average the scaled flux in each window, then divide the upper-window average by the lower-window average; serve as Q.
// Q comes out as 1.58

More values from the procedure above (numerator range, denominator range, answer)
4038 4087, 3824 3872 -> 1.79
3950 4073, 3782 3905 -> 1.54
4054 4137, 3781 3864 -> 1.77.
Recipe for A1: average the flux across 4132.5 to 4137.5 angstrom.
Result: 16.3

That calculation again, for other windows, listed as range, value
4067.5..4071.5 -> 15.1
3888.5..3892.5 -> 9.23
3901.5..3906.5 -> 12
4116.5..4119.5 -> 16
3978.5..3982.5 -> 12.6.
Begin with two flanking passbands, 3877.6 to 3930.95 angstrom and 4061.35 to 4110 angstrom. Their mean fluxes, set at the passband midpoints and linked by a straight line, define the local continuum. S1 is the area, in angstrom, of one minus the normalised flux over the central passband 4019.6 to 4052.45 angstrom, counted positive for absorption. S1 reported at -4.51 angstrom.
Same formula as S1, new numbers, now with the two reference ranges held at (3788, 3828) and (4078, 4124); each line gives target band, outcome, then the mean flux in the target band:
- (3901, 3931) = 0.7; 11.2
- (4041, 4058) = -1.5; 15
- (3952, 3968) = 2.7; 10.2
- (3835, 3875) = 2.2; 9.88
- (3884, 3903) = 1.5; 10.2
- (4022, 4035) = -1.4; 14.9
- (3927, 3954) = 5.1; 9.69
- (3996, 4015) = -3.5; 15.4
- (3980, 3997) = -1.6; 13.9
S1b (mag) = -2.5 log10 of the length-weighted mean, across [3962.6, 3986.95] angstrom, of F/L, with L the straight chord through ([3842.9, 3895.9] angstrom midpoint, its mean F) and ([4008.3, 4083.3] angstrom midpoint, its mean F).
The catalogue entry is 0.329 mag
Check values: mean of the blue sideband 10.2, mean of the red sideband 15.1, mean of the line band 9.72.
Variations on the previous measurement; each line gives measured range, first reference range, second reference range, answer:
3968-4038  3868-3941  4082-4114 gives -0.14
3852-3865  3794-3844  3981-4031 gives 0.01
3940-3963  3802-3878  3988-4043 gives 0.17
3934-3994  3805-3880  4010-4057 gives 0.22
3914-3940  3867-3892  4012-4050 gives 0.20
